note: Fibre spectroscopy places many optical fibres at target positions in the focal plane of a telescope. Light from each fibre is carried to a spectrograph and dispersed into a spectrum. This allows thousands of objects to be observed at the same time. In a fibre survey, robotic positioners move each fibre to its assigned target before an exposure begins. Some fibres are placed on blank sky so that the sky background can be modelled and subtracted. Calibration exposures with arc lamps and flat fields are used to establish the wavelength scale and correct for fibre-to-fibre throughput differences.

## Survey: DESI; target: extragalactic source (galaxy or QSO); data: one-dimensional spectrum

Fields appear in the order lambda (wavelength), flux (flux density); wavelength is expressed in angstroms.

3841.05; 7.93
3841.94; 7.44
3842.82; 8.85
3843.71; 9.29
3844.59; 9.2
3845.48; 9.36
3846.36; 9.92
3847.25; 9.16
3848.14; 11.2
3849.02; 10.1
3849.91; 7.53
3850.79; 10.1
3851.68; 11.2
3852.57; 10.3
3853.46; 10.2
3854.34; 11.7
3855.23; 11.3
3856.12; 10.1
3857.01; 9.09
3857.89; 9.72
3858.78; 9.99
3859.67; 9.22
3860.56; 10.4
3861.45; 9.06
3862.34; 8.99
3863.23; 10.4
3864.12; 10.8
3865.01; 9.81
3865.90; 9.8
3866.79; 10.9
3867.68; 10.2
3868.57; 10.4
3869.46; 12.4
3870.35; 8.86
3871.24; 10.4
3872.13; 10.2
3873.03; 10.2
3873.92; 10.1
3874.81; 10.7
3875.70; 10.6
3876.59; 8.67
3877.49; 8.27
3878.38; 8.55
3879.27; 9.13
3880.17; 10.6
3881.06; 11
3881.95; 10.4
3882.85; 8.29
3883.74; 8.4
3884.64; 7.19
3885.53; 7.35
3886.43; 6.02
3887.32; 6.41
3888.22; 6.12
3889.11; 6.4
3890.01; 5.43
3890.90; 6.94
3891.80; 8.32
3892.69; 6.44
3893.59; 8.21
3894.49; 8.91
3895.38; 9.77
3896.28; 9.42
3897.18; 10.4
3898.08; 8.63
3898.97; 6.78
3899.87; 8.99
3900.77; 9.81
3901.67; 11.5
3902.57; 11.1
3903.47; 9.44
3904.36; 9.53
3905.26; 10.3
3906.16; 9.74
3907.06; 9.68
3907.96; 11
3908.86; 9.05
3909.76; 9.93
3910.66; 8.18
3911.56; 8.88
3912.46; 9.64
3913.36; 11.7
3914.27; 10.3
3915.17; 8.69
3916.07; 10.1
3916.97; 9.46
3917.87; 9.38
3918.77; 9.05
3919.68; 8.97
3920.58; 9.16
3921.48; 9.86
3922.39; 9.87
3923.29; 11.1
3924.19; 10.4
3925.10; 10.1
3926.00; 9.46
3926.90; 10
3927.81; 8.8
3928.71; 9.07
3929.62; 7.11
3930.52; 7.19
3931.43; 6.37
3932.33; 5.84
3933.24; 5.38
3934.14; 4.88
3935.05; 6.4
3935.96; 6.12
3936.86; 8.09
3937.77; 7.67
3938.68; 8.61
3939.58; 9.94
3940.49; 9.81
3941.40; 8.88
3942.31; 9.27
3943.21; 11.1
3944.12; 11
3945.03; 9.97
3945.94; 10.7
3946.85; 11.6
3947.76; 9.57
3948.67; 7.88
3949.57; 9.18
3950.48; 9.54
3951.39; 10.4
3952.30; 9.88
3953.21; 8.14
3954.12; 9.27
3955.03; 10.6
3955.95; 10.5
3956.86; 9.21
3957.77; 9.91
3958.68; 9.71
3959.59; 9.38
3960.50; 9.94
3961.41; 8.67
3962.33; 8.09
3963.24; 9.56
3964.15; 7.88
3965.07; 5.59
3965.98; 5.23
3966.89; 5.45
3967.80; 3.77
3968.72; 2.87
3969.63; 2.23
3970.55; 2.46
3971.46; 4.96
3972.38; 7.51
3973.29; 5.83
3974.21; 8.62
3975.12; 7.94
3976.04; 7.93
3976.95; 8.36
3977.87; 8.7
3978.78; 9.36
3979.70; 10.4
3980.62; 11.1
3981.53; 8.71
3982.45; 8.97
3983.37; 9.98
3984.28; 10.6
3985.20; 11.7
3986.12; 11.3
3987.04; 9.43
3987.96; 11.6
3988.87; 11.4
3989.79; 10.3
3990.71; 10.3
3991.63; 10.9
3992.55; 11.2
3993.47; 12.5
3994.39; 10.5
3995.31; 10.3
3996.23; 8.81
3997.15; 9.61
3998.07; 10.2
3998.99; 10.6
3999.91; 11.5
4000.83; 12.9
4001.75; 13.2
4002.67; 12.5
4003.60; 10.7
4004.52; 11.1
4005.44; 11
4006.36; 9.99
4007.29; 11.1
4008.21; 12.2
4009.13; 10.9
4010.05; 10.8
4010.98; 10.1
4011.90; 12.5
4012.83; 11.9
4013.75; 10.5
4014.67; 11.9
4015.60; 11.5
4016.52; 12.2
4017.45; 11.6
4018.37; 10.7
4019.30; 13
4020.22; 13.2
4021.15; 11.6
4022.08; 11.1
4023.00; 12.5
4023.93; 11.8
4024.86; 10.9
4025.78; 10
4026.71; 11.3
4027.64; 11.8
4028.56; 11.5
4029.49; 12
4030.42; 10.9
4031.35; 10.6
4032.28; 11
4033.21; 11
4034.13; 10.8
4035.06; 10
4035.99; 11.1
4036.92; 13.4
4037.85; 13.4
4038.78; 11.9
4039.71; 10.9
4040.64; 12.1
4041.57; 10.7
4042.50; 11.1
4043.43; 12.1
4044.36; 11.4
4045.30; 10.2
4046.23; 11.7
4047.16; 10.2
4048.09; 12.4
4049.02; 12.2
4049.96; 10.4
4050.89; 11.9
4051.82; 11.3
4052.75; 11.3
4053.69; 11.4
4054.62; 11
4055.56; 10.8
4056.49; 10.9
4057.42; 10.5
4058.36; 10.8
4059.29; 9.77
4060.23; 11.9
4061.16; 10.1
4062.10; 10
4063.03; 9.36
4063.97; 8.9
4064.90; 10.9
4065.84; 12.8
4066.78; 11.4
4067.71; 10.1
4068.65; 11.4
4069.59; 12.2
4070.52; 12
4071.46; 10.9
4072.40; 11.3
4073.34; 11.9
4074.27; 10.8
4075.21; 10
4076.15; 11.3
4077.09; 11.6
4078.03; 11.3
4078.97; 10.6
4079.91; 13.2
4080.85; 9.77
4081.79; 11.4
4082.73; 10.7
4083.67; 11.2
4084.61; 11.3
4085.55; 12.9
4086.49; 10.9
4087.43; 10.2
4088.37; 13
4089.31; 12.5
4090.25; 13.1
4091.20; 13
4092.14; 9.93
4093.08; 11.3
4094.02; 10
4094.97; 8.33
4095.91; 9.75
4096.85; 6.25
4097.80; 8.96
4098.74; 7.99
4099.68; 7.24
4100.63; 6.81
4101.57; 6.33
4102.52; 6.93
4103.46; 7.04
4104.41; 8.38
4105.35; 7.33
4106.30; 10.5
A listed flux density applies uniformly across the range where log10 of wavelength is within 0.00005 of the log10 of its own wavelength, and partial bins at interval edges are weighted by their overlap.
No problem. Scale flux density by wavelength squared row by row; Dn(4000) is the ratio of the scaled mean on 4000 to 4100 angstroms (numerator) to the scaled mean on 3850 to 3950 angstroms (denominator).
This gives 1.3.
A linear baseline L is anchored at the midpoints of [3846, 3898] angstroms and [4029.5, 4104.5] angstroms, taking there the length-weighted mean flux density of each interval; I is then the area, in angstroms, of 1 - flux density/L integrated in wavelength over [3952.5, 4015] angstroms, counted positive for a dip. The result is 4.3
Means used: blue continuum 9.33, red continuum 10.7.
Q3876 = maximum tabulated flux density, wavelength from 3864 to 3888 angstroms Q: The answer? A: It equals 12.4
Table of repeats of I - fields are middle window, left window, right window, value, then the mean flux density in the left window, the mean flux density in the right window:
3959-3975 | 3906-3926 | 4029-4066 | 6.0 angstroms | 9.73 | 11.1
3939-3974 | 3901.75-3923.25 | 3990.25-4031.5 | 7.1 angstroms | 9.75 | 11.3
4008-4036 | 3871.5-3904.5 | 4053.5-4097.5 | -2.9 angstroms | 8.77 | 10.9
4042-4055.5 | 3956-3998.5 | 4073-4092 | -0.9 angstroms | 8.69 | 11.5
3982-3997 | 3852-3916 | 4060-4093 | -0.3 angstroms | 9.38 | 11.3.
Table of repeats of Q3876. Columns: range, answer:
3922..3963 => 11.6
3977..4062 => 13.4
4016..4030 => 13.2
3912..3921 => 11.7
